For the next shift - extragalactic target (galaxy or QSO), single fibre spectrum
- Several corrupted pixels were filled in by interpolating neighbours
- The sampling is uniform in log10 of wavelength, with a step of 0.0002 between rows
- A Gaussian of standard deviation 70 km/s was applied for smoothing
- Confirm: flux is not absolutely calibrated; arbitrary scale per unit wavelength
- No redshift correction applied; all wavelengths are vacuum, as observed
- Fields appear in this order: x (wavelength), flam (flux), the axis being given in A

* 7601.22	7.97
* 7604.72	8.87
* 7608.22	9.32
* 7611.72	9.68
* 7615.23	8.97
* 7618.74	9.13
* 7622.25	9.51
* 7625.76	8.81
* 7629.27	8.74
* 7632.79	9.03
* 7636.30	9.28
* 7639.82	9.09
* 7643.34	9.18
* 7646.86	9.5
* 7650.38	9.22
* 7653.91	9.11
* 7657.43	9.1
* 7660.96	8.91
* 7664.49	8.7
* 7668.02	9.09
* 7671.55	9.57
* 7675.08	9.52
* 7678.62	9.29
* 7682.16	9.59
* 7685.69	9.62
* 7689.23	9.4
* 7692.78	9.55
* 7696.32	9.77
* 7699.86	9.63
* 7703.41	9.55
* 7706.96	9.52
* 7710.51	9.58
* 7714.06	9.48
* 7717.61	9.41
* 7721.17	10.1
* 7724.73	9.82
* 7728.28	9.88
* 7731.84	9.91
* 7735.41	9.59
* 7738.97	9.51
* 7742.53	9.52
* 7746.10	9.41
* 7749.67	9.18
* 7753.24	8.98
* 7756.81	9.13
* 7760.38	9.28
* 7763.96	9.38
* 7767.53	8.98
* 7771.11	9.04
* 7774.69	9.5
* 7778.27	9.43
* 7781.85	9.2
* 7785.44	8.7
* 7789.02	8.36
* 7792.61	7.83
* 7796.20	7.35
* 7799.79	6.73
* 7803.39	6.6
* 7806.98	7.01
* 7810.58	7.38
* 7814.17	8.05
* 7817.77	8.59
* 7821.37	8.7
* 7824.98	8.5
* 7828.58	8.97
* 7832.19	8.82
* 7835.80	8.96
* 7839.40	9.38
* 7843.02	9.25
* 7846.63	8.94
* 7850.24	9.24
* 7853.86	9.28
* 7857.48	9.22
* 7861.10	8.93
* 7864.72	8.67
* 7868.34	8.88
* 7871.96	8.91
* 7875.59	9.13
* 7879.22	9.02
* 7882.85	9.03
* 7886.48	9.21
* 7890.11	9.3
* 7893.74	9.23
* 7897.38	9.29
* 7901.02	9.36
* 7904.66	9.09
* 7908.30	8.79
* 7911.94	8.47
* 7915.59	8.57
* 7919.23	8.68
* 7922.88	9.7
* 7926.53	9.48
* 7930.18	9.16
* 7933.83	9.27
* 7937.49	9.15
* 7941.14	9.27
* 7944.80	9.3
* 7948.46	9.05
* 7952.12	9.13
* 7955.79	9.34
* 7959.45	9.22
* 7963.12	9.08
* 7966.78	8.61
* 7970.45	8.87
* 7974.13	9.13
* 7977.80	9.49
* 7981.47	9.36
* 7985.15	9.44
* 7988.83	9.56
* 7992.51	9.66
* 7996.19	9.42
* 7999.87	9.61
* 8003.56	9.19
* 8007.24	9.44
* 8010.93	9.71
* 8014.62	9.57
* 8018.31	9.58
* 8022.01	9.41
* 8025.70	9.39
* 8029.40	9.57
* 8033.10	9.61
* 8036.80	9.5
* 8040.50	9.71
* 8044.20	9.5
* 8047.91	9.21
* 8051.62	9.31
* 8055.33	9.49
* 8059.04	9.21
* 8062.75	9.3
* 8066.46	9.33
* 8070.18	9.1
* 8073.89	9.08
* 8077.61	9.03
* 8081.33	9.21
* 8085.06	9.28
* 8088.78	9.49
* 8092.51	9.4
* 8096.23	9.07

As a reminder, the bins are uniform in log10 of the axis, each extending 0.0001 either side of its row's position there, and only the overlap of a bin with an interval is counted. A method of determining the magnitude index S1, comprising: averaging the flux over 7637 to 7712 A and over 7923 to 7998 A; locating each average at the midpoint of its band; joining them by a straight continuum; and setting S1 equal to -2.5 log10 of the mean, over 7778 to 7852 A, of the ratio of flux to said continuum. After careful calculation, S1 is 0.12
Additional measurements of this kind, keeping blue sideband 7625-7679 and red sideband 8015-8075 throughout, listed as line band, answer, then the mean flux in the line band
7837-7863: 0.01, 9.17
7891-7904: 0.00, 9.27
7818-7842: 0.05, 8.88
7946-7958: 0.02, 9.18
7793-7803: 0.29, 7.08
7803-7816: 0.25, 7.34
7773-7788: 0.01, 9.16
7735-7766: -0.01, 9.32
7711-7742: -0.06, 9.7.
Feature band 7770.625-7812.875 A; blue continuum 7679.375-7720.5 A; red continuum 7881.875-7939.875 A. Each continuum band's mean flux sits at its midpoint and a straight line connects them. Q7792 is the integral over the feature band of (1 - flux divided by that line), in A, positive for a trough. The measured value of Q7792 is 5.9 A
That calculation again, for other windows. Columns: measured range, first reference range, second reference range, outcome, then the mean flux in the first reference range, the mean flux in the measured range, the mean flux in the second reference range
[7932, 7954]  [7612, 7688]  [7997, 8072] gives 0.4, 9.2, 9.19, 9.44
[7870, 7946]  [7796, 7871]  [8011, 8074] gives -2.6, 8.48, 9.11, 9.42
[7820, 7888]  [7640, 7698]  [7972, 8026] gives 2.9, 9.31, 9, 9.46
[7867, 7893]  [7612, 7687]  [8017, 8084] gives 0.6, 9.2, 9.08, 9.36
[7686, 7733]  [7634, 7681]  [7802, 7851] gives -3.6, 9.2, 9.66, 8.46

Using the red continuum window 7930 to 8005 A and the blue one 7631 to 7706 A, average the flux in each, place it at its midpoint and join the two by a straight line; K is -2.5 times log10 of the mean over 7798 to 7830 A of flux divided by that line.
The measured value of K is 0.19 mag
